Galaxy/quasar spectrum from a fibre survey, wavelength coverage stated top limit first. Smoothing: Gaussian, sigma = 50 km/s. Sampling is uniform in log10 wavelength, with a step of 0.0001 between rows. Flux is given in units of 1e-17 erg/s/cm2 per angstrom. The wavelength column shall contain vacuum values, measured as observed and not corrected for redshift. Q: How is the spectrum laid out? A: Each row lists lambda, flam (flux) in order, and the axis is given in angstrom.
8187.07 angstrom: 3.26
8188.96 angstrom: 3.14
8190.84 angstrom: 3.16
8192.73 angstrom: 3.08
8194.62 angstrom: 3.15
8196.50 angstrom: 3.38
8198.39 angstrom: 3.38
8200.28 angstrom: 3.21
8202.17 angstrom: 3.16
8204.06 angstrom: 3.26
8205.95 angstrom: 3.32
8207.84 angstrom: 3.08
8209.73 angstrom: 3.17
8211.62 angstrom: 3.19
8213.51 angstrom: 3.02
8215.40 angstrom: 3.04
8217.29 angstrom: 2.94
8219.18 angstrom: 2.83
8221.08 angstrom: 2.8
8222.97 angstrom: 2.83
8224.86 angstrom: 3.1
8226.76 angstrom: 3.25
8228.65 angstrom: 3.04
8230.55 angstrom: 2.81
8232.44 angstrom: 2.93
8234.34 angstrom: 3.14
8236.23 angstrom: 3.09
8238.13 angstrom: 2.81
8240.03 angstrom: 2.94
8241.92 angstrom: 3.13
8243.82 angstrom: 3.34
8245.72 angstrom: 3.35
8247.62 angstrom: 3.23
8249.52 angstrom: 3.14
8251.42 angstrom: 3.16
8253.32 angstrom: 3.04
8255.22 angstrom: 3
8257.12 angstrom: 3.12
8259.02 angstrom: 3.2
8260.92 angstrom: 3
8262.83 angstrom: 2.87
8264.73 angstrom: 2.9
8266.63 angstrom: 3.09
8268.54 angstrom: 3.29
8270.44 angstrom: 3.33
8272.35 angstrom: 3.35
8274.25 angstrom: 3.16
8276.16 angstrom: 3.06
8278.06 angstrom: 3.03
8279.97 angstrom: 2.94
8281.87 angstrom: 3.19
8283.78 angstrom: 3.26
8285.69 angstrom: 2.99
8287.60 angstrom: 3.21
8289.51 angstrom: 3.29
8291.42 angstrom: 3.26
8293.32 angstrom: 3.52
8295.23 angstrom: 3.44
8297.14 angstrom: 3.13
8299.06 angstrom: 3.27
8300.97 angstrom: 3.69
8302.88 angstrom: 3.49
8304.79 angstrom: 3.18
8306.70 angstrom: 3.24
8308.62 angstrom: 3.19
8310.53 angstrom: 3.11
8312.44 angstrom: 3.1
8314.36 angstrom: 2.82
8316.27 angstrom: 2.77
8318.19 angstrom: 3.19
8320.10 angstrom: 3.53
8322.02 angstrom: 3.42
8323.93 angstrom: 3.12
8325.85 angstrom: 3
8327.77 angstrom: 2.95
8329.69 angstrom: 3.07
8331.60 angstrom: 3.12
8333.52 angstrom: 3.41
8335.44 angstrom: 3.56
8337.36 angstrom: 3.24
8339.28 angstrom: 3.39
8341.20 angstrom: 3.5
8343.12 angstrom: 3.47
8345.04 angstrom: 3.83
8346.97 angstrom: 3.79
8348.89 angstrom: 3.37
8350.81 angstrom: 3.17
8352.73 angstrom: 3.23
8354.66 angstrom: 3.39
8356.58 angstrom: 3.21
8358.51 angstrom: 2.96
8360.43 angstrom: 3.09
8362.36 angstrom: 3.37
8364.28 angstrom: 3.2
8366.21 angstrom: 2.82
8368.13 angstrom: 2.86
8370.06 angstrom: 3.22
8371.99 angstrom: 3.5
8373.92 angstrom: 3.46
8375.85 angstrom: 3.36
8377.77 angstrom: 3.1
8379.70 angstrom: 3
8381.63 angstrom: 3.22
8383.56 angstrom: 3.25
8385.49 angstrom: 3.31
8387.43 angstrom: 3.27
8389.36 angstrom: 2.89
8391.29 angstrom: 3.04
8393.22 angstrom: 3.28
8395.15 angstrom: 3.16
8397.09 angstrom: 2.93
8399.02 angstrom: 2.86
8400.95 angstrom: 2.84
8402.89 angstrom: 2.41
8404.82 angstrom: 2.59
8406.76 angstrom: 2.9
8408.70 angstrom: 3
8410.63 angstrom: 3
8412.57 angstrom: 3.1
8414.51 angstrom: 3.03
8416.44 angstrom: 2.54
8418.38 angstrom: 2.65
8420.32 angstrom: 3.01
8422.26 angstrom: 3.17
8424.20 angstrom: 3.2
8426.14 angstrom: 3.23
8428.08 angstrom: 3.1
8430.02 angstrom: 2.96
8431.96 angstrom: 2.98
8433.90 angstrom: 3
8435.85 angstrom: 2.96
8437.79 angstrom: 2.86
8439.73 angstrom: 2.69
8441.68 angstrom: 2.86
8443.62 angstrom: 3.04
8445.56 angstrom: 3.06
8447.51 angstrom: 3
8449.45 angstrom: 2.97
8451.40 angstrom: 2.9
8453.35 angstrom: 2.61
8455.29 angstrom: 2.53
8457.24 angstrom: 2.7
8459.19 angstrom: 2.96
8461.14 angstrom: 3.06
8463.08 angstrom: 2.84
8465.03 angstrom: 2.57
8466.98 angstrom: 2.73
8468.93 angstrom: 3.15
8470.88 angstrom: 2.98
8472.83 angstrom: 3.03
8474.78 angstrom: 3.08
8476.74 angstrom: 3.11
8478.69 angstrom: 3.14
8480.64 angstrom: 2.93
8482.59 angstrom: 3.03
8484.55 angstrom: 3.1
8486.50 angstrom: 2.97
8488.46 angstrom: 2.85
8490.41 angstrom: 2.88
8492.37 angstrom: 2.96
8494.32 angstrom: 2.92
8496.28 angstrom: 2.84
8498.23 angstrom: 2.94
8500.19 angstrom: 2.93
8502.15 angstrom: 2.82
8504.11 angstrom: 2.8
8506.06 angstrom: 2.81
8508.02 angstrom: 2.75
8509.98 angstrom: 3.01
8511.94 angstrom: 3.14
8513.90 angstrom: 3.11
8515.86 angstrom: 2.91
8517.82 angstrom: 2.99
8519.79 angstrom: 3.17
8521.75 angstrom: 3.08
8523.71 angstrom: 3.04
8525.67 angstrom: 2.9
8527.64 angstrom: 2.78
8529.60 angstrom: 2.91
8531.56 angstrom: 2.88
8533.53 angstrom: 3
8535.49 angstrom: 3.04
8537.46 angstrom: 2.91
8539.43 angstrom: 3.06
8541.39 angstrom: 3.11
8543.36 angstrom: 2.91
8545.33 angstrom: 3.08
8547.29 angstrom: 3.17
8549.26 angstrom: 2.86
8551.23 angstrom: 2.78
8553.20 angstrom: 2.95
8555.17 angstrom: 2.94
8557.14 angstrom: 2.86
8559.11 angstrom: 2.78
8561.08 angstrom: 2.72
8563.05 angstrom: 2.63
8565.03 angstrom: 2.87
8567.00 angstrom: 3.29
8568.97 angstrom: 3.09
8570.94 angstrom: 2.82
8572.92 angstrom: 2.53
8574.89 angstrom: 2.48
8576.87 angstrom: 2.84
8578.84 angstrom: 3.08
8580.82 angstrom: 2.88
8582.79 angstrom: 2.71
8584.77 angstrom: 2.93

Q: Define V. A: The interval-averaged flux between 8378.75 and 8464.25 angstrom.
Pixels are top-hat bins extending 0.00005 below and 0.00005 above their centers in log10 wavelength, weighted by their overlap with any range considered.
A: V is 2.95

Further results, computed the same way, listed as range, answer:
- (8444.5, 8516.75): 2.92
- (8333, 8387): 3.29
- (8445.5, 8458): 2.81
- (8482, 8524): 2.95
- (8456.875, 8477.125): 2.93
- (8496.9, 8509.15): 2.84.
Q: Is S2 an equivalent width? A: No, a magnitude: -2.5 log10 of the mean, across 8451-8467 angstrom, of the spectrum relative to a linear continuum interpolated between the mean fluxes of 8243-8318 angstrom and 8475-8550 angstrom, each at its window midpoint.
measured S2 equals 0.10 mag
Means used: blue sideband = 3.17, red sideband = 2.97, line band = 2.76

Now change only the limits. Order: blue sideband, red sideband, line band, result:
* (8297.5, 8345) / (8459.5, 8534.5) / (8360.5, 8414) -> 0.02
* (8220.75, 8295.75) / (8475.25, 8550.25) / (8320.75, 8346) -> -0.08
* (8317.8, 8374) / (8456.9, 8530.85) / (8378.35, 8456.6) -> 0.06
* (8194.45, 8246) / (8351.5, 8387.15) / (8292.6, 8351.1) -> -0.04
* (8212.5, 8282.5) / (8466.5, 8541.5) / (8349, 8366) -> -0.06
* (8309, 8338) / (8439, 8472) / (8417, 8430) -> -0.04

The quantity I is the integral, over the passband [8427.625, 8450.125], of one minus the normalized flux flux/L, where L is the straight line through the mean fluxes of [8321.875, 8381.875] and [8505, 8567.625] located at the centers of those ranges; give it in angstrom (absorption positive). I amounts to 1.16 angstrom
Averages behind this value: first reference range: 3.26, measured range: 2.95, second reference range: 2.95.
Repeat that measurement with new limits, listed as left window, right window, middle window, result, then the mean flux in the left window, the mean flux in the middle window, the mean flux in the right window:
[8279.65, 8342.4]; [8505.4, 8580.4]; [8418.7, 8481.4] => 2.13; 3.23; 2.95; 2.93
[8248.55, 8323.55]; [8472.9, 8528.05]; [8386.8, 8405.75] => 0.92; 3.18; 2.92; 2.97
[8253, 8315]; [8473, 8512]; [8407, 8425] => 0.42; 3.18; 2.96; 2.95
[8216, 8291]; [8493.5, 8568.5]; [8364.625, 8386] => -1.19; 3.08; 3.19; 2.94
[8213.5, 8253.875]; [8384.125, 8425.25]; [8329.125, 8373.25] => -4.55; 3.04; 3.3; 2.96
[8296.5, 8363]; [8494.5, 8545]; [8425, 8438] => 0.32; 3.27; 3.02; 2.95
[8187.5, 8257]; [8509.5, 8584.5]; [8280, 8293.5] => -0.62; 3.1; 3.21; 2.93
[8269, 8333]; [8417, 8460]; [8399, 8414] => 0.73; 3.2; 2.84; 2.92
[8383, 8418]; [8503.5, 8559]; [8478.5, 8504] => 0.21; 2.96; 2.94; 2.96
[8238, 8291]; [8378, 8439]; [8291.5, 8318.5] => -1.19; 3.13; 3.23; 2.99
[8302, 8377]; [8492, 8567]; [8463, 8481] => 0.40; 3.25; 2.96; 2.94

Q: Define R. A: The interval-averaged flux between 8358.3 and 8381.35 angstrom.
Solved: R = 3.17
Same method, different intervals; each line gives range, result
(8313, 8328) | 3.11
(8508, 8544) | 2.99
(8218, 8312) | 3.14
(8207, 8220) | 3.04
